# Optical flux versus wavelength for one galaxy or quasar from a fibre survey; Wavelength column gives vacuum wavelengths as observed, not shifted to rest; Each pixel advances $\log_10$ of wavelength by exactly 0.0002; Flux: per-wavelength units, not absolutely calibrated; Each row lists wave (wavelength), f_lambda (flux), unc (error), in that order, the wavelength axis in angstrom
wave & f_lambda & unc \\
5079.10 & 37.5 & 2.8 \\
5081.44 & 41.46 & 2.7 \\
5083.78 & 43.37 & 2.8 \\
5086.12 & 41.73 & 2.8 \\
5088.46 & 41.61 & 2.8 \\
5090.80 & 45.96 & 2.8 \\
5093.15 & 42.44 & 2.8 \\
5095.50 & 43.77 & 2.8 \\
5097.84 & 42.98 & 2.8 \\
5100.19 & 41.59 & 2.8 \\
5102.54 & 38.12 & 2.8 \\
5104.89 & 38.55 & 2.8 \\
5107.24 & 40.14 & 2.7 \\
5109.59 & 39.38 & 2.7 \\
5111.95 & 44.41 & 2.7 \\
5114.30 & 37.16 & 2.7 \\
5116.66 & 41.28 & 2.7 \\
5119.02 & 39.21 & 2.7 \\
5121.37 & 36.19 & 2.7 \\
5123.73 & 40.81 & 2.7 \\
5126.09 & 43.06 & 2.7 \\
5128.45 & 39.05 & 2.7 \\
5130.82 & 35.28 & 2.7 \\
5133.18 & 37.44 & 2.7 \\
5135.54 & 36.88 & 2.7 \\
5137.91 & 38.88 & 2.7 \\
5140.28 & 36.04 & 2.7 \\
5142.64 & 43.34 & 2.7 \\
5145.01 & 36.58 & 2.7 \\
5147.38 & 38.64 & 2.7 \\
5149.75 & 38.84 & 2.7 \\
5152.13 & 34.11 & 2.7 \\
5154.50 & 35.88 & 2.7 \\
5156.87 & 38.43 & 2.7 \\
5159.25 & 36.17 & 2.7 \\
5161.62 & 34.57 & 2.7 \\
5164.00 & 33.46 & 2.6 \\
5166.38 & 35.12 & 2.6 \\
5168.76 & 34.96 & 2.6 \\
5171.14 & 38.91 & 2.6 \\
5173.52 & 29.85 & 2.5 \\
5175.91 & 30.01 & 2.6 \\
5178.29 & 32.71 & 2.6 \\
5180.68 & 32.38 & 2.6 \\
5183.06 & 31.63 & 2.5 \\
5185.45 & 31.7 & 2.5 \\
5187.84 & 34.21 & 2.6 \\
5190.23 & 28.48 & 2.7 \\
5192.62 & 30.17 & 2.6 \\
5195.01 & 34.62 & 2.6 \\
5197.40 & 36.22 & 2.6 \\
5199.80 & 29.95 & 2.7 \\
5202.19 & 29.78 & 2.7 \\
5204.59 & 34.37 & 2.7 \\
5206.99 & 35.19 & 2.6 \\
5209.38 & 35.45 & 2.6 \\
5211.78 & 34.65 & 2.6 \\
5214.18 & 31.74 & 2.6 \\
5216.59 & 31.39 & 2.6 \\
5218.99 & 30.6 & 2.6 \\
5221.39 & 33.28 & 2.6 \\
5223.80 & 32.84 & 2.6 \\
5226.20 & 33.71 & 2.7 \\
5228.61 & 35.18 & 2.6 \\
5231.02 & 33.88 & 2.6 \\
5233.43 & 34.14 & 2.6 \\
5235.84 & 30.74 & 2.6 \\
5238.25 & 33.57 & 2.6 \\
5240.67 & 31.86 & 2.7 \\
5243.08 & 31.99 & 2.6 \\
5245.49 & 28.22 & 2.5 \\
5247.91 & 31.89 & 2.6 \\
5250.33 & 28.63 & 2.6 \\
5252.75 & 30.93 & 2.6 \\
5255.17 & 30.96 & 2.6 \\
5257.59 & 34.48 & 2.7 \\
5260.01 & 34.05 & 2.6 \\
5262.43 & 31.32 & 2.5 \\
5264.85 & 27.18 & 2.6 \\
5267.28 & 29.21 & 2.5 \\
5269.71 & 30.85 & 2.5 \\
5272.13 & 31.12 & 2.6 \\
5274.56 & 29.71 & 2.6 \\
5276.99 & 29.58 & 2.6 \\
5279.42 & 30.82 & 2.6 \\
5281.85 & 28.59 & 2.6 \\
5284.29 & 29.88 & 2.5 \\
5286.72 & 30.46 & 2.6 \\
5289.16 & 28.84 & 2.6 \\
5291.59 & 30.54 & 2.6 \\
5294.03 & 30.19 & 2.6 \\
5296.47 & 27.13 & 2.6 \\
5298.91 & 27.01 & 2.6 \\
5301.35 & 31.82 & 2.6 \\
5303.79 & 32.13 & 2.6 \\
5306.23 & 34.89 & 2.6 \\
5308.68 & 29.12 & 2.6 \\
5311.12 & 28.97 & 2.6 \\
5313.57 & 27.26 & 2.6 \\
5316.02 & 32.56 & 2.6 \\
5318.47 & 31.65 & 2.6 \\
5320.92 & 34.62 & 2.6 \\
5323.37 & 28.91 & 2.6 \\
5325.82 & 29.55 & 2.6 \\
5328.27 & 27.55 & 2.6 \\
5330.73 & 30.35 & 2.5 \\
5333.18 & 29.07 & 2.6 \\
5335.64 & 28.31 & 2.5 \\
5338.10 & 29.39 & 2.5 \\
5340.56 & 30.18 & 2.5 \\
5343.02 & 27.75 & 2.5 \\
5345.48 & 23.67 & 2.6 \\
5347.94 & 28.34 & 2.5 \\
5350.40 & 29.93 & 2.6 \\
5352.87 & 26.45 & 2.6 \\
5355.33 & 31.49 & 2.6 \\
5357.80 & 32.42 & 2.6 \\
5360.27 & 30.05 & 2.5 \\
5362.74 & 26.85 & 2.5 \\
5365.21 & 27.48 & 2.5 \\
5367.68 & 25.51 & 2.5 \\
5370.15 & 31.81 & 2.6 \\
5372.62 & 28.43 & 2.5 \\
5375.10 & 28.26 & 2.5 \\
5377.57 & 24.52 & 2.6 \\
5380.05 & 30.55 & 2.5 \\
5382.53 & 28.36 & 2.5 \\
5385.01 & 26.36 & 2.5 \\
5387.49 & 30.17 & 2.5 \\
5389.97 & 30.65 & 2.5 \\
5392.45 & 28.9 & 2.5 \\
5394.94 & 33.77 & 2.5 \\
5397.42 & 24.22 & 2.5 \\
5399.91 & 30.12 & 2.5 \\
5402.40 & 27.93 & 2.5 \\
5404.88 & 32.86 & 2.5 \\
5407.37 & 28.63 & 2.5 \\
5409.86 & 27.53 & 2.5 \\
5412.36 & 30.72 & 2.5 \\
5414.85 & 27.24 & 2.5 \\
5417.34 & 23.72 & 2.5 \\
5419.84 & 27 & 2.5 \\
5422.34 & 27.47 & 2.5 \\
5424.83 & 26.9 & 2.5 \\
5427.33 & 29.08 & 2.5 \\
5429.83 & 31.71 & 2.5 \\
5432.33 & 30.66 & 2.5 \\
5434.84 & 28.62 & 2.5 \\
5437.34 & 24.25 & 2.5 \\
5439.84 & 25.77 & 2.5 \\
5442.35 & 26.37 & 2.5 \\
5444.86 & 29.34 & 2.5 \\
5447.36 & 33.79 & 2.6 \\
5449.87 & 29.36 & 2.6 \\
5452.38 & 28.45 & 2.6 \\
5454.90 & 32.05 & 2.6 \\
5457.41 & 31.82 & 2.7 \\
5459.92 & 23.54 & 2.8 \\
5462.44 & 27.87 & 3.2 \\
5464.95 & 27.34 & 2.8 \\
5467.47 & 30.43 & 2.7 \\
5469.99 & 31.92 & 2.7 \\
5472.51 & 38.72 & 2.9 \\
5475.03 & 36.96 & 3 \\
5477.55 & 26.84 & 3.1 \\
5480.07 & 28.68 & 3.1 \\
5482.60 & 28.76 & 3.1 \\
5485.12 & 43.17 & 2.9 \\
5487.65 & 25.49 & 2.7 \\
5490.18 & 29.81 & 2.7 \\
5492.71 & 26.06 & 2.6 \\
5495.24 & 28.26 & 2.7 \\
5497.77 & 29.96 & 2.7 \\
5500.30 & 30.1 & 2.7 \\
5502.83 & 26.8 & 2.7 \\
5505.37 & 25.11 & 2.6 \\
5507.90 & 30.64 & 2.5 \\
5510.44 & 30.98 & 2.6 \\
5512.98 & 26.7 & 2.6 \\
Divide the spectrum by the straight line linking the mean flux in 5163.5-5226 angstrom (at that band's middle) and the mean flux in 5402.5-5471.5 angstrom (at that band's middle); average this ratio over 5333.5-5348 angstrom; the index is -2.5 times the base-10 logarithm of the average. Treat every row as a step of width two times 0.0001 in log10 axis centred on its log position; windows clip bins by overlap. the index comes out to 0.09 mag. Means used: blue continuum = 32.8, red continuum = 28.7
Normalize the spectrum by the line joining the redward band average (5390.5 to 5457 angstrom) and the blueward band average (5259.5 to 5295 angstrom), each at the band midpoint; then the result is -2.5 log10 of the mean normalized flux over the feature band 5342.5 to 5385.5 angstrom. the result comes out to 0.04 mag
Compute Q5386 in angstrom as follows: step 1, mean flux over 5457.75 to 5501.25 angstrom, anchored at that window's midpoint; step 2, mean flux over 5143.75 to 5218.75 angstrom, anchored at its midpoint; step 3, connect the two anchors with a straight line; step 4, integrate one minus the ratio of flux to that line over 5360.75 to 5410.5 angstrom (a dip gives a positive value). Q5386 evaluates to 4.3 angstrom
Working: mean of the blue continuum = 33.8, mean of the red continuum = 30.3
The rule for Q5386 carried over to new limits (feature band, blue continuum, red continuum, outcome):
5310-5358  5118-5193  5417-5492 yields 4.06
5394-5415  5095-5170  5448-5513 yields 1.66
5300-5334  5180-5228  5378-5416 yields -0.03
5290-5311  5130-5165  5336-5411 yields 0.77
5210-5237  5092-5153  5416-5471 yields 2.25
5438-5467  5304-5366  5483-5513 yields 0.85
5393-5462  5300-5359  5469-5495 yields 5.10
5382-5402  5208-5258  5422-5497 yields 0.94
